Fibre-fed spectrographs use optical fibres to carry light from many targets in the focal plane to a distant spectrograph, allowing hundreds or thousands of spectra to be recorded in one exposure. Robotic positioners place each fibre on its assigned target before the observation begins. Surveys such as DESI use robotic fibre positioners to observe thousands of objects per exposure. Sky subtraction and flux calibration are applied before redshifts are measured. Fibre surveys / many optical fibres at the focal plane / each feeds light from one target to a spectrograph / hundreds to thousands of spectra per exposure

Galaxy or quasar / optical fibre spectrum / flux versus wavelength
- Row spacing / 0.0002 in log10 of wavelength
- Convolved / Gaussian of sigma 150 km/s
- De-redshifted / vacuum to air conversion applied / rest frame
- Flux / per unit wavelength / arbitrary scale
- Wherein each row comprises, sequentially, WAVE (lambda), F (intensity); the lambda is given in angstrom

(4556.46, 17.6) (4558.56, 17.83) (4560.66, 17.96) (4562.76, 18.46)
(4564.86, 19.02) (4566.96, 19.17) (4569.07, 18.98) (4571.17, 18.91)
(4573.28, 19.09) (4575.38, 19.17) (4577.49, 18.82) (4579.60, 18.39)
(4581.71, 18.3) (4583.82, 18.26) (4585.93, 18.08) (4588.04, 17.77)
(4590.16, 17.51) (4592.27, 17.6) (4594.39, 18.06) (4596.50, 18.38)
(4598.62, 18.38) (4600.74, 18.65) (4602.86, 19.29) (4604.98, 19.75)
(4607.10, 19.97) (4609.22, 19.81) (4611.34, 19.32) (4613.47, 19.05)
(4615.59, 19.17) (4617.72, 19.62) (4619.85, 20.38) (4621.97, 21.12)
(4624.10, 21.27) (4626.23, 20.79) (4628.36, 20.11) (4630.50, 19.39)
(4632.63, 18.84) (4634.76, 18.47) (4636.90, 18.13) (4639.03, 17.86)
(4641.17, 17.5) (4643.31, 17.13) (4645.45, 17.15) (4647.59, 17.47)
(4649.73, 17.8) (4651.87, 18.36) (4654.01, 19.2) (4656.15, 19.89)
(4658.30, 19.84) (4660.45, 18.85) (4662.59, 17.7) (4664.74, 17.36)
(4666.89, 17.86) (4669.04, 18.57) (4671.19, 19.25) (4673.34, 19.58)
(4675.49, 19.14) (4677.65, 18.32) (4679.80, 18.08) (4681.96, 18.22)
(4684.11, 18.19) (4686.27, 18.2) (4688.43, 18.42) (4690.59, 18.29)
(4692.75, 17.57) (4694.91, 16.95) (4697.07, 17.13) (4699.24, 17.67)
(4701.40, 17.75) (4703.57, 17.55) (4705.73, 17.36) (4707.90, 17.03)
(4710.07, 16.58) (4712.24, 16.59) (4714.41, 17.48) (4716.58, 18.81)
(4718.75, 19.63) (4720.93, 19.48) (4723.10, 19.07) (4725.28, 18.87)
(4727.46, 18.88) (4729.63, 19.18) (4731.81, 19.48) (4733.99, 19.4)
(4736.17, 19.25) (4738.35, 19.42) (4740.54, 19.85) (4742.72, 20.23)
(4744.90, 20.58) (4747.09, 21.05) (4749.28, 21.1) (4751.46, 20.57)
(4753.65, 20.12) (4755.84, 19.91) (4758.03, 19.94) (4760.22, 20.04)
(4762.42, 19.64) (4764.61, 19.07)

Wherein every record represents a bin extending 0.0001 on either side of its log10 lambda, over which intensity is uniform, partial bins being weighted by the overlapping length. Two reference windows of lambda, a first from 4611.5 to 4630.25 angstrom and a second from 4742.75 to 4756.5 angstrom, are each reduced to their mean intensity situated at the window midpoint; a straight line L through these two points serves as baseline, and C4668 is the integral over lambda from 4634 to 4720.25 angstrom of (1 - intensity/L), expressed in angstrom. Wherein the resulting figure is 9.4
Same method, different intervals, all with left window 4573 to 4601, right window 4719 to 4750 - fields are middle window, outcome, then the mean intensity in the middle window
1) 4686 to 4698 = 1.0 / 17.7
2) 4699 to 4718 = 1.9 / 17.5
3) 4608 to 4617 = -0.4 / 19.4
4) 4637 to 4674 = 1.2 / 18.3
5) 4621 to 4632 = -1.1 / 20.5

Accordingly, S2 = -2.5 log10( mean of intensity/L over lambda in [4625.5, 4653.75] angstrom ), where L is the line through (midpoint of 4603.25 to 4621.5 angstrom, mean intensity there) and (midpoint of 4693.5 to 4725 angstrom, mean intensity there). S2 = 0.05 mag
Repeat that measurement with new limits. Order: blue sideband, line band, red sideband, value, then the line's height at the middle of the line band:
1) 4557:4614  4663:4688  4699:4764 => 0.03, 18.9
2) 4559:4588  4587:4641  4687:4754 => -0.03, 18.7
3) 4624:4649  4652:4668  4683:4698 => -0.02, 18.2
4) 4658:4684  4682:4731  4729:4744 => 0.06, 19.1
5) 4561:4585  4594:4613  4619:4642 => 0.00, 19.1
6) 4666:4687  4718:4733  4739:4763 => 0.03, 19.7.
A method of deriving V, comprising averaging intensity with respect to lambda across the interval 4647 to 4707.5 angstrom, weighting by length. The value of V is 18.2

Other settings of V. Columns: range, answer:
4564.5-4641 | 19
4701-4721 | 17.7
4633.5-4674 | 18.3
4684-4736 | 18.2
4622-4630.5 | 20.6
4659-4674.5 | 18.5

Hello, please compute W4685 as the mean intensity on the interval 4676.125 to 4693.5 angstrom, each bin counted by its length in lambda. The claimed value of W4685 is 18.2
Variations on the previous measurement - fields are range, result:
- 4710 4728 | 18.5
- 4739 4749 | 20.4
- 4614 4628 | 20.3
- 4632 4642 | 18.1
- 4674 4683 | 18.5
